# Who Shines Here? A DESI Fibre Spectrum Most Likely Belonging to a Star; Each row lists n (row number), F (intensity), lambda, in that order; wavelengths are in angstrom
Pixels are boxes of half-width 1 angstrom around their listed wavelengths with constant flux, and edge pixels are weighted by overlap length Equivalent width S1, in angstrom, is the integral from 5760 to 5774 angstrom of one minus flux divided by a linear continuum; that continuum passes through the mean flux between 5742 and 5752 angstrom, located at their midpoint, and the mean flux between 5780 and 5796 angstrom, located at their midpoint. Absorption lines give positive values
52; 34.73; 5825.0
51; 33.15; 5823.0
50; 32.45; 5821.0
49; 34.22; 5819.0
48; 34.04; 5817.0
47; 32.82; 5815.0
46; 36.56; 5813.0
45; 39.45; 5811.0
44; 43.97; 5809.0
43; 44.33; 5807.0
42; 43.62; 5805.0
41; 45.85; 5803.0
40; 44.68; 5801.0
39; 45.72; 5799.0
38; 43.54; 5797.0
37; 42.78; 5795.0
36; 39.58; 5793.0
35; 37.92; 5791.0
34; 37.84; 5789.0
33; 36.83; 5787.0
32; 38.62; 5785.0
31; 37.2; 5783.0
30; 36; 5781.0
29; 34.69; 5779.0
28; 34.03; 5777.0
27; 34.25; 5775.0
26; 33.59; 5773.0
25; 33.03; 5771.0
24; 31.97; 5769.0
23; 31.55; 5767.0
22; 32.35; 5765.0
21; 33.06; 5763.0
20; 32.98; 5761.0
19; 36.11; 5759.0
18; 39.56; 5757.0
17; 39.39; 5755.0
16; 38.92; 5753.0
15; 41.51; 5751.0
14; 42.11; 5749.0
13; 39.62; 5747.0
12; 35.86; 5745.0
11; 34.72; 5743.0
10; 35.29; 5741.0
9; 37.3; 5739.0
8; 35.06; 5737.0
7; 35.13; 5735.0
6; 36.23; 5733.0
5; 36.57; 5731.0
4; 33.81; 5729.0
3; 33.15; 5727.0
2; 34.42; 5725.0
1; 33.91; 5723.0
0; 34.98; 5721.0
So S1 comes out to 2.15 angstrom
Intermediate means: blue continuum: 38.8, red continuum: 38.3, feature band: 32.6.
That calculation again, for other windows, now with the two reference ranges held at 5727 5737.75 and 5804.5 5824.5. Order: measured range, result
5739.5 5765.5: -1.07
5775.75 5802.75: -2.00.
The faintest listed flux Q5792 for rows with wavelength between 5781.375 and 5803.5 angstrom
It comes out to 36.83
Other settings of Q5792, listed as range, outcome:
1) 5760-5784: 31.55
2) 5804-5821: 32.45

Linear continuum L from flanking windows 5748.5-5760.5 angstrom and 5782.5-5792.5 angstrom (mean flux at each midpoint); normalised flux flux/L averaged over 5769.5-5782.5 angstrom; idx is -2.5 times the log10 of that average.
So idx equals 0.12 mag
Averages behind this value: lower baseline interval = 39.2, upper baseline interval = 37.8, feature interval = 34.3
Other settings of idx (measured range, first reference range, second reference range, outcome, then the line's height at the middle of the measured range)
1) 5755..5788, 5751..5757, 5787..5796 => 0.13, 39.4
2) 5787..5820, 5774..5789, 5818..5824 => -0.17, 34.5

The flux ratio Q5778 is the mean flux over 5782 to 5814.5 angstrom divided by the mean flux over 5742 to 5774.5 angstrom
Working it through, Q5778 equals 1.14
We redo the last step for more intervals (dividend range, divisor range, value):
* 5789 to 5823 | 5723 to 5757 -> 1.08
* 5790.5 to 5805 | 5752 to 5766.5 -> 1.20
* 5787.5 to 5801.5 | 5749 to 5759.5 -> 1.05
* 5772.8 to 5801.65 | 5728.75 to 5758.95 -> 1.03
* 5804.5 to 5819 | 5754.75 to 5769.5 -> 1.12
